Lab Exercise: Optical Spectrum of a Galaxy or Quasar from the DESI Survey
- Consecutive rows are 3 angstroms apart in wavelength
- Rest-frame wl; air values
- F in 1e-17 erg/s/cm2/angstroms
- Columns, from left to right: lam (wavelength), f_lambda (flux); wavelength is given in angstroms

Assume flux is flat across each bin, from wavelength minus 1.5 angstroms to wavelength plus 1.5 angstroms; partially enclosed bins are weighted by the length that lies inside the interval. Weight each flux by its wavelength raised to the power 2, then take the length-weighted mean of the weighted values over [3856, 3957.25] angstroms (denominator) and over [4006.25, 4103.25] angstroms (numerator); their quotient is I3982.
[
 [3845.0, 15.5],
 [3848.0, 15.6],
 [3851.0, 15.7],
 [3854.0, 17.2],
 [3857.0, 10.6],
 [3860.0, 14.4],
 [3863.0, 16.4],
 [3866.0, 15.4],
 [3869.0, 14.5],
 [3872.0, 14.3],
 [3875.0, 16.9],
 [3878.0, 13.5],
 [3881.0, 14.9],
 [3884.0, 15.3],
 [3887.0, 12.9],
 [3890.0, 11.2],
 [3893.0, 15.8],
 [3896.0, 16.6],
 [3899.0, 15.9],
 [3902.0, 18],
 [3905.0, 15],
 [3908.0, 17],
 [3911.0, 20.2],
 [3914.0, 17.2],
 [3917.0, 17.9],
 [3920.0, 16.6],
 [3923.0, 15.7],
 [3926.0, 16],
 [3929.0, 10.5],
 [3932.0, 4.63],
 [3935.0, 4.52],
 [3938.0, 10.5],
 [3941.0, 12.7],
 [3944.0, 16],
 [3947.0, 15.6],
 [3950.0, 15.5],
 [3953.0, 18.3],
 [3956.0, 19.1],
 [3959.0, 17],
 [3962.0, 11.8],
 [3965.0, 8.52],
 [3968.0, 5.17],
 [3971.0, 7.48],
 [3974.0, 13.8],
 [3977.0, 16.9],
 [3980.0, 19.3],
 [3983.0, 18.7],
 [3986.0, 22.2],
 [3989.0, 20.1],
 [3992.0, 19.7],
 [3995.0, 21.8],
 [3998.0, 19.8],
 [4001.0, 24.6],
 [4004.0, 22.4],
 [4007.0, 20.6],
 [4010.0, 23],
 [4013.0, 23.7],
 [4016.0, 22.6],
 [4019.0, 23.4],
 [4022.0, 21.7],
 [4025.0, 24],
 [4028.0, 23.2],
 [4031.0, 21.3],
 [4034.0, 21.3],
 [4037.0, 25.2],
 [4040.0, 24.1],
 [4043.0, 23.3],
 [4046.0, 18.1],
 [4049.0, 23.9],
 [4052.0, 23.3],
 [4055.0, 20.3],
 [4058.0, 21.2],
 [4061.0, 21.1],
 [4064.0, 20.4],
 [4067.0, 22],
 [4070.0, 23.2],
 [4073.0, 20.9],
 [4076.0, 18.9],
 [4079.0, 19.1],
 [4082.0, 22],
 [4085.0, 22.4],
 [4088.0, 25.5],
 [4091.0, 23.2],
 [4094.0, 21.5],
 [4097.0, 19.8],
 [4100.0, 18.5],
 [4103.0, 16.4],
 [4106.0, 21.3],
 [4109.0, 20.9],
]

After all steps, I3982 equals 1.60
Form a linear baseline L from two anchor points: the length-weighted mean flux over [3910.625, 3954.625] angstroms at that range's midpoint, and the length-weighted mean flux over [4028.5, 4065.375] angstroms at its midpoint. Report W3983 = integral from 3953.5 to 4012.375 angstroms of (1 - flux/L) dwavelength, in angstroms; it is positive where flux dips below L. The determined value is 0.32 angstroms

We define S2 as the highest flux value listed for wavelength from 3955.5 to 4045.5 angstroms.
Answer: 25.2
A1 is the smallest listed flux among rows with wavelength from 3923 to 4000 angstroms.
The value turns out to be 4.52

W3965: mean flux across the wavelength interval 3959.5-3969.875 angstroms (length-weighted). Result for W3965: 9.28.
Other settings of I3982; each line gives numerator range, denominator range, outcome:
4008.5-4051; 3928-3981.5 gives 1.87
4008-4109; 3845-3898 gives 1.62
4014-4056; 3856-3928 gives 1.56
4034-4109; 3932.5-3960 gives 1.63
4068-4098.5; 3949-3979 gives 1.71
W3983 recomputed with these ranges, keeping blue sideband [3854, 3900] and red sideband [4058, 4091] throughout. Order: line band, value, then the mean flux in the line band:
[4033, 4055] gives -2.2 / 22.6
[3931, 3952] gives 6.6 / 11.7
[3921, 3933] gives 3.0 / 12.2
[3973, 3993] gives -0.4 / 18.8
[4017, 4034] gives -2.3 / 22.6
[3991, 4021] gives -4.7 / 22.2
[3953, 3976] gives 6.9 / 12.4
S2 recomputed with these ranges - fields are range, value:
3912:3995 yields 22.2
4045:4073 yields 23.9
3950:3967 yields 19.1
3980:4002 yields 24.6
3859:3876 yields 16.9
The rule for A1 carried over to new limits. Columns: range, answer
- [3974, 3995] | 13.8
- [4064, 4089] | 18.9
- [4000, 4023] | 20.6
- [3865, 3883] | 13.5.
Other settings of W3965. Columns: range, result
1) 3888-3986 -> 14.5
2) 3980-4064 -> 21.9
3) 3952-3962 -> 17.2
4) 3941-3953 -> 15.7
